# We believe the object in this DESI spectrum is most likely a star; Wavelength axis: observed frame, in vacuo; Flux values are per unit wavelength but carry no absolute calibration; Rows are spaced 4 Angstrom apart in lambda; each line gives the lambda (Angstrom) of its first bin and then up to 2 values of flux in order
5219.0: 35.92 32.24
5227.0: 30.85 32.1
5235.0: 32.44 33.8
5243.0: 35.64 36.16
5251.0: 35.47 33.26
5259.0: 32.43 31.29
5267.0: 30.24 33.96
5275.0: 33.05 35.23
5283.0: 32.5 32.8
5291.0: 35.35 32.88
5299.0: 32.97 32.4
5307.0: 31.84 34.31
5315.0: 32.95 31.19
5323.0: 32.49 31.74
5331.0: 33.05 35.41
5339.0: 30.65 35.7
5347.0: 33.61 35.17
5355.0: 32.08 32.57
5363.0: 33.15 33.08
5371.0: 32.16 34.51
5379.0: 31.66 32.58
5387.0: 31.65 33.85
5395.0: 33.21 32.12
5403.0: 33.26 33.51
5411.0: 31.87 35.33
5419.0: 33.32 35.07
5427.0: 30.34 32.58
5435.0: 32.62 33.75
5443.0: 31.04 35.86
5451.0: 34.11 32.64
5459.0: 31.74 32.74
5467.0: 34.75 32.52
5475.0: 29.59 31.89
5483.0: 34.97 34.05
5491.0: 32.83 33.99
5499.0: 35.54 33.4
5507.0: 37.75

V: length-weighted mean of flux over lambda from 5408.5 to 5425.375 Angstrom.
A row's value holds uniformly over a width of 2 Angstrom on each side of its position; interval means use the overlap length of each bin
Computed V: 33.8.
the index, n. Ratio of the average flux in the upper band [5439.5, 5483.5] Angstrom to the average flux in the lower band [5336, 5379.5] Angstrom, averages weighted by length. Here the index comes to 1.0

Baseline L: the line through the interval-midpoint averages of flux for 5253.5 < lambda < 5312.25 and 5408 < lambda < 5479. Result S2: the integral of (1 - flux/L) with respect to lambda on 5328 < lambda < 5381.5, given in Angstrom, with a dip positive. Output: -0.5 Angstrom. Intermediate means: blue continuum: 32.9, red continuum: 32.9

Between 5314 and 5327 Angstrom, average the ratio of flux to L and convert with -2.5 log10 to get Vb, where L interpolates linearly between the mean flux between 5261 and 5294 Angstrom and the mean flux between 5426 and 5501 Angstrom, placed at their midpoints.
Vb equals 0.032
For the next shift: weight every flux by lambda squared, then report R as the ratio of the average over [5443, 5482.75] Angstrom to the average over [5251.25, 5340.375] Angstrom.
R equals 1.06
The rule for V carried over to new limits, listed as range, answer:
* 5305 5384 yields 33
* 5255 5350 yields 33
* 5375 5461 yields 33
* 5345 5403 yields 33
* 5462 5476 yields 32.6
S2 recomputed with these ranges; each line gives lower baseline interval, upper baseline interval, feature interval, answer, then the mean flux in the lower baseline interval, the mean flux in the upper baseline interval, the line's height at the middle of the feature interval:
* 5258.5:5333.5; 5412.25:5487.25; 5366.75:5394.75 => 0.1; 32.8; 33.1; 32.9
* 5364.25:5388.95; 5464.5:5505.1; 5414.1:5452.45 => -0.4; 32.6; 33.4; 33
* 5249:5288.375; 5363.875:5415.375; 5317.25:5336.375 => 0.2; 33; 32.9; 33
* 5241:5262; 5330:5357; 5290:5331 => 1.4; 34.4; 33.7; 34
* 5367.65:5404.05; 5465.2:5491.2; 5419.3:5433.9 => 0.0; 32.8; 32.9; 32.8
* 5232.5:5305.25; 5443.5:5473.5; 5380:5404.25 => 0.5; 33.4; 33.3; 33.3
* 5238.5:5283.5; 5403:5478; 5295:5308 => 0.4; 33.6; 33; 33.5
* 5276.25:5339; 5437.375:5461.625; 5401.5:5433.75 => 0.0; 33.1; 33.2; 33.1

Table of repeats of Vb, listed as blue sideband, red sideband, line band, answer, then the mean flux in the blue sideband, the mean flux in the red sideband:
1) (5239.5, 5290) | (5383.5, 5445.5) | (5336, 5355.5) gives -0.01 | 33.5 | 32.9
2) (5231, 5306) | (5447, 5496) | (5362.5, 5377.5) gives 0.00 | 33.4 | 33.1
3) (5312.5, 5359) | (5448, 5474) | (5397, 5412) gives 0.01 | 33.1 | 33.1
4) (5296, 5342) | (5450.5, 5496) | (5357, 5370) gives 0.00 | 32.7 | 32.9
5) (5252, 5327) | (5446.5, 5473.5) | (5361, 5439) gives 0.01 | 32.8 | 33.3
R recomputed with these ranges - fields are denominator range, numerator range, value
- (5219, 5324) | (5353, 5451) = 1.05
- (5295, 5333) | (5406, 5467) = 1.07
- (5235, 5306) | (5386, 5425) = 1.05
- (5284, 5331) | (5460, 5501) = 1.08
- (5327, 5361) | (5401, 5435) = 1.02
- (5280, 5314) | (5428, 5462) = 1.05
